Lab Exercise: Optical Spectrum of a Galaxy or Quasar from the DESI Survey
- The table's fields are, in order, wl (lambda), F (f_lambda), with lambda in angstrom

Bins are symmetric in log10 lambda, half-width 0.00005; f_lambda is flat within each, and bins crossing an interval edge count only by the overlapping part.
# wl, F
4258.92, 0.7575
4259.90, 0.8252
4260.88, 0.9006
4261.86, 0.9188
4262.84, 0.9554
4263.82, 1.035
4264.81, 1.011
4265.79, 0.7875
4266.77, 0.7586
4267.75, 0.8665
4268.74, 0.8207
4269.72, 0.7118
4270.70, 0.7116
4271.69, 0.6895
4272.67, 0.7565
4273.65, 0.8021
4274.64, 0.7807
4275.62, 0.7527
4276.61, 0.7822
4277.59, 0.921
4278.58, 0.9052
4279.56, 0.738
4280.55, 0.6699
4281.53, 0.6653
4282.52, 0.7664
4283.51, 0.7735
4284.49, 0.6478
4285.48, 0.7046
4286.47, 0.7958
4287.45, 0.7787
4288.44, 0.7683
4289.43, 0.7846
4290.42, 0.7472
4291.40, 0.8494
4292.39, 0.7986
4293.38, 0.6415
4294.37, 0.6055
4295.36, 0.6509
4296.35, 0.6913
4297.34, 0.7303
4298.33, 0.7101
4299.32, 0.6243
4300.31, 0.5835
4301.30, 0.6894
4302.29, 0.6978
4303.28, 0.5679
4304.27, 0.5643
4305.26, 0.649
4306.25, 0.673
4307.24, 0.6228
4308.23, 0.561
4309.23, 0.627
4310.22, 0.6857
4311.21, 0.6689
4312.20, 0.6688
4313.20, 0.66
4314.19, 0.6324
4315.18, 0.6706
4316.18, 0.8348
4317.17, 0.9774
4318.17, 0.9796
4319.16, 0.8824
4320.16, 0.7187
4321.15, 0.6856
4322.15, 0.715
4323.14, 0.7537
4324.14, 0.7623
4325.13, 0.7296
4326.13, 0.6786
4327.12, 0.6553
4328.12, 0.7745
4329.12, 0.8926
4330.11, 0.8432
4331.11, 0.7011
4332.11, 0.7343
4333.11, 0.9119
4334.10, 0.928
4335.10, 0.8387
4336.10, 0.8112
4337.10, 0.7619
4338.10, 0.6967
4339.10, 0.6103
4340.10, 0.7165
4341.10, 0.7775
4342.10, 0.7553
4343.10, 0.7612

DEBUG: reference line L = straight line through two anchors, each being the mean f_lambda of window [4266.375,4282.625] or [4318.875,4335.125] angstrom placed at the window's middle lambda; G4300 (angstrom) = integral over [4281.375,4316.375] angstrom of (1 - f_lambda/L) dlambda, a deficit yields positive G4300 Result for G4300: 3.8 angstrom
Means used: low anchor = 0.771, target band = 0.687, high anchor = 0.774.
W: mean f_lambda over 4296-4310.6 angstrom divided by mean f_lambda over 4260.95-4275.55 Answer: 0.8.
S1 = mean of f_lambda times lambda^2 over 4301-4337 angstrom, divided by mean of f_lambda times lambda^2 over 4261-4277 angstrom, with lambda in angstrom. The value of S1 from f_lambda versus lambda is 0.92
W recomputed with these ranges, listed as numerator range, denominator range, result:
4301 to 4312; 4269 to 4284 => 0.84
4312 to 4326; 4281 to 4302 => 1.07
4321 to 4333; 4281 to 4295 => 1.02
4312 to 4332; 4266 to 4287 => 1.00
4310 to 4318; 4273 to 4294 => 0.96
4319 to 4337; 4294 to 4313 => 1.20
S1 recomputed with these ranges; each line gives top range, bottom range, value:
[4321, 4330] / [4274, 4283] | 0.98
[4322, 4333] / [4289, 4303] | 1.10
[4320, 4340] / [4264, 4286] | 1.00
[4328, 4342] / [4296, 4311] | 1.23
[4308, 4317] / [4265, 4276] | 0.90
